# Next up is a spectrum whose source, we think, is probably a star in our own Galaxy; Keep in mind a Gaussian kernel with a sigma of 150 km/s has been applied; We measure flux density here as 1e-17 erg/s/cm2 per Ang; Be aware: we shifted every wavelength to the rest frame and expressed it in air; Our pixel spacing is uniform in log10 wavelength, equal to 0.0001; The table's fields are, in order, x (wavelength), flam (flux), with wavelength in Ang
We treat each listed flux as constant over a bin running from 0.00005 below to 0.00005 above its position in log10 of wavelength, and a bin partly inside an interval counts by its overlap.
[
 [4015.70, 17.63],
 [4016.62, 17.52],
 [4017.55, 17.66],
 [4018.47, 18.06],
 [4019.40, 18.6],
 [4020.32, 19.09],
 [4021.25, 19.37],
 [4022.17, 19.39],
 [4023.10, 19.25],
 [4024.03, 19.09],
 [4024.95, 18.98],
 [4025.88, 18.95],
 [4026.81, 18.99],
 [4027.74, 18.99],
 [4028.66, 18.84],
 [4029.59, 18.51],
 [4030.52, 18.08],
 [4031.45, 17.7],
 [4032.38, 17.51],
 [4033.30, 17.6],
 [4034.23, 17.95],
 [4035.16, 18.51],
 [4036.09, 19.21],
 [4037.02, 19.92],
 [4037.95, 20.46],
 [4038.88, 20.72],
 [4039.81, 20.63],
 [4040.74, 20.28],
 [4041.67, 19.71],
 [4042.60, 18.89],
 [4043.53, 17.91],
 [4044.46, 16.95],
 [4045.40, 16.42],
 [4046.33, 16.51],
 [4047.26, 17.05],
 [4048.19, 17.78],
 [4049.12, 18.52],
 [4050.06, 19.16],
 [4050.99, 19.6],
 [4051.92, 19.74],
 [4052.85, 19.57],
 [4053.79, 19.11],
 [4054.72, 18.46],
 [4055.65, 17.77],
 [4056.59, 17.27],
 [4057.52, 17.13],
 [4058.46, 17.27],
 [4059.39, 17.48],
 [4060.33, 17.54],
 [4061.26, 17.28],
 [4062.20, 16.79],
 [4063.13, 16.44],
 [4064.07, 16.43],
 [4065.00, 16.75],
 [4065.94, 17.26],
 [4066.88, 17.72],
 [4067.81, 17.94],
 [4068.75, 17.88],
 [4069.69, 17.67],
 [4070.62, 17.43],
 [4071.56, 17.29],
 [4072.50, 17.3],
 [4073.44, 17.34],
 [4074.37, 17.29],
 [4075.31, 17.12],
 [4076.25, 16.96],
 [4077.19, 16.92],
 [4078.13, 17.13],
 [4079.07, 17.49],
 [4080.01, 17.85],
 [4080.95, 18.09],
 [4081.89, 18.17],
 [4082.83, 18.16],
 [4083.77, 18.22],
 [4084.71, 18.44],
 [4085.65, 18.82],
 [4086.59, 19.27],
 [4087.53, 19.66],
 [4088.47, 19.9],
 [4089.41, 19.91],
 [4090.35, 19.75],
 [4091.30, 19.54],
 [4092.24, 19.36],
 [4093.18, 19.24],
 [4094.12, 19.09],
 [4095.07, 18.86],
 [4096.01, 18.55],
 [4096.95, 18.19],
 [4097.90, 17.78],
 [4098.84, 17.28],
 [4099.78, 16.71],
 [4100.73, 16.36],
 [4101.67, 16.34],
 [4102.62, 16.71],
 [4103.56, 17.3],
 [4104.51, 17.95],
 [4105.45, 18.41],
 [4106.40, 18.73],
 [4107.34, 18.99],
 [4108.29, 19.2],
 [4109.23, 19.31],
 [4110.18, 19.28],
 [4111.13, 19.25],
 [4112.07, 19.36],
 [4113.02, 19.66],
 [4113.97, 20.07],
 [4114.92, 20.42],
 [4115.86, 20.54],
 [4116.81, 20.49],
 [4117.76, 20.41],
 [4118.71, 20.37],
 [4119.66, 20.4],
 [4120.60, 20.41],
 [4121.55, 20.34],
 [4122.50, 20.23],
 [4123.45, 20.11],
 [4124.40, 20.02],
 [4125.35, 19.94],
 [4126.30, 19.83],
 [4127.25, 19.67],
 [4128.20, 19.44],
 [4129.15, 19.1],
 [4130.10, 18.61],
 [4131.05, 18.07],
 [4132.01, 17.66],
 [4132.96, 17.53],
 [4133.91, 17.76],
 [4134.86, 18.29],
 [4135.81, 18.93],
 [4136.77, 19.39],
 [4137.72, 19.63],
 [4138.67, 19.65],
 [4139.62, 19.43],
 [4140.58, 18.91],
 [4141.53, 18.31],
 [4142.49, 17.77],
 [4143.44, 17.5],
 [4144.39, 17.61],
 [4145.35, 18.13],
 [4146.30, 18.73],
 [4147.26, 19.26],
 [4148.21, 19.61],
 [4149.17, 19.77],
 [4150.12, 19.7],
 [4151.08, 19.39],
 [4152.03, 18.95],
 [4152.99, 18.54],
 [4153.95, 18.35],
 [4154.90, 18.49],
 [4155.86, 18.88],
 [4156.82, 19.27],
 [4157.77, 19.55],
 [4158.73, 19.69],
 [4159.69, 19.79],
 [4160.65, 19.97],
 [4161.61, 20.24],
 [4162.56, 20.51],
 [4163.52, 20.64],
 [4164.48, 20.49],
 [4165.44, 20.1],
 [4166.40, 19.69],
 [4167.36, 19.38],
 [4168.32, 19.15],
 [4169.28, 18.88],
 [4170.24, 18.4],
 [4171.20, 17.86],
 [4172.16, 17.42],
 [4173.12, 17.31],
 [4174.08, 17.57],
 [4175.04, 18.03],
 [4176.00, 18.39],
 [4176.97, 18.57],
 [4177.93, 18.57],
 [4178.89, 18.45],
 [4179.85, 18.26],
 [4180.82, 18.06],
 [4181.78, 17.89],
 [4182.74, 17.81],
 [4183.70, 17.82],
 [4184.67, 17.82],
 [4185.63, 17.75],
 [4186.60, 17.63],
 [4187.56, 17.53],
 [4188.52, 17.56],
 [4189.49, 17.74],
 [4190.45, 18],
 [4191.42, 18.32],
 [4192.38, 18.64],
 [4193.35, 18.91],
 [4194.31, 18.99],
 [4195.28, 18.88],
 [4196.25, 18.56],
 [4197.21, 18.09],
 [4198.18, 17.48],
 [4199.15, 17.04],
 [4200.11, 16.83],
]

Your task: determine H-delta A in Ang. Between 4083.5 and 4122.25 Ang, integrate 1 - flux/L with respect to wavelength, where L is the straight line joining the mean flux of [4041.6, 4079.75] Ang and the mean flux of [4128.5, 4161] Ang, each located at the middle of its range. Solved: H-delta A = -1.6 Ang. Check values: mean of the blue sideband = 17.6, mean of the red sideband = 18.8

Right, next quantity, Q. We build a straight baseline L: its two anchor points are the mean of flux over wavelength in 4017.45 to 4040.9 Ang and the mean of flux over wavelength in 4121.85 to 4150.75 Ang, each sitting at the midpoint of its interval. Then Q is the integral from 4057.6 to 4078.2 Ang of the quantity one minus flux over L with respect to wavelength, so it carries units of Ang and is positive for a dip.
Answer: 1.9 Ang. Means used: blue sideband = 18.9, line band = 17.2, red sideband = 19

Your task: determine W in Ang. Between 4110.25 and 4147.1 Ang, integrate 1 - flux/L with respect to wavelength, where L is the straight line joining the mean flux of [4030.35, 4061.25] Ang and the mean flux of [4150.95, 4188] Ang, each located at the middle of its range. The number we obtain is -1.2 Ang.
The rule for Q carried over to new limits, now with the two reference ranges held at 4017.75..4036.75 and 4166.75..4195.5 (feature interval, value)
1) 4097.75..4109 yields 0.45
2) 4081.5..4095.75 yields -0.49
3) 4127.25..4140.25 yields -0.31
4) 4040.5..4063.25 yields 0.66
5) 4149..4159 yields -0.46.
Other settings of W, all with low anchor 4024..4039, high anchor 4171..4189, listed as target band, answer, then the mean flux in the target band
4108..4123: -1.4 Ang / 20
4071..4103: 0.6 Ang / 18.1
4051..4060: 0.2 Ang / 18.3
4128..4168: -2.1 Ang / 19.1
